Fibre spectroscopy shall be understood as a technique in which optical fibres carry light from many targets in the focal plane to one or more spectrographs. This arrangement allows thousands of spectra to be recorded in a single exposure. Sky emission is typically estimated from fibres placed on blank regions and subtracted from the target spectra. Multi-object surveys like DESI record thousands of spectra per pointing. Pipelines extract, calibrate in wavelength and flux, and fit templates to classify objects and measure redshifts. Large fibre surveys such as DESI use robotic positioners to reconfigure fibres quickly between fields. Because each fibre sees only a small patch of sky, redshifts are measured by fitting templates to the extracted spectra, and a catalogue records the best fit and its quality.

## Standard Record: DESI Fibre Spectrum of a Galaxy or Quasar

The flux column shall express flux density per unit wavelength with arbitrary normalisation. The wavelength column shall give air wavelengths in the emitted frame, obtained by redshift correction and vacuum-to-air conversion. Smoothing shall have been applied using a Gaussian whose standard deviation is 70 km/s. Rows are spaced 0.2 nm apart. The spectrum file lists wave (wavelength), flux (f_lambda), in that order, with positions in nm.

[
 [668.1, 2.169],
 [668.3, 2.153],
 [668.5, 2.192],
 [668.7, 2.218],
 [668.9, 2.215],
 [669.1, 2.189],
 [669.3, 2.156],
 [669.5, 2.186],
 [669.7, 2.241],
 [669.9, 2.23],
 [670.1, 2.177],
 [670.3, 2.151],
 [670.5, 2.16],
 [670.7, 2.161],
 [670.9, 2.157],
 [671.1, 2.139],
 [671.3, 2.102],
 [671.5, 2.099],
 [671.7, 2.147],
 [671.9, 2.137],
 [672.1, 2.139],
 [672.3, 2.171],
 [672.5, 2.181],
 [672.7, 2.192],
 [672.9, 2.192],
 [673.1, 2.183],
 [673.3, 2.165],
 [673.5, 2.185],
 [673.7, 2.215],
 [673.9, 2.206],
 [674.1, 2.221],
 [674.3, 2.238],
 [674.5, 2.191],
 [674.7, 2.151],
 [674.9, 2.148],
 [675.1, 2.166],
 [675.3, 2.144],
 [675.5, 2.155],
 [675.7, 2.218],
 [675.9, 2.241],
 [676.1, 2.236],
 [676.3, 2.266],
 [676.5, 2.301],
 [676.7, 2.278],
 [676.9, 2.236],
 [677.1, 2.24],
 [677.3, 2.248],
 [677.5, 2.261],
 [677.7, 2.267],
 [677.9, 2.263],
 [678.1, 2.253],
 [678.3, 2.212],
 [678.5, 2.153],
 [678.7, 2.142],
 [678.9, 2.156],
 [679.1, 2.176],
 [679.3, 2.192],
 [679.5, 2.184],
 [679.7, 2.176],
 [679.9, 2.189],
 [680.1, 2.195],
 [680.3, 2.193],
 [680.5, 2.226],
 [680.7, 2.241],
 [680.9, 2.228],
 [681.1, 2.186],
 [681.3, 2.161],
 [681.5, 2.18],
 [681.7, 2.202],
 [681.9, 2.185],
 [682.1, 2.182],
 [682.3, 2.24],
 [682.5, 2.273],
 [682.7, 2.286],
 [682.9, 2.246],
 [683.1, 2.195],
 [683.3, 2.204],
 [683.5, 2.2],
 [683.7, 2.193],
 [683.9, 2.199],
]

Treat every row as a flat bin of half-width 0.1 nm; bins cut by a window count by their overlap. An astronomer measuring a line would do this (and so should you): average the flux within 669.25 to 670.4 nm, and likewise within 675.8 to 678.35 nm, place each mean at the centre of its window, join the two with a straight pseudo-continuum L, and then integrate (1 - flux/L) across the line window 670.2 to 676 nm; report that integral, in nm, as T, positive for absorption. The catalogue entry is 0.13 nm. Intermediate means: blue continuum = 2.19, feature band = 2.17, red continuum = 2.25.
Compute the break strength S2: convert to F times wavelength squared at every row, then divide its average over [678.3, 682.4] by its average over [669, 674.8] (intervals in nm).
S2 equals 1.0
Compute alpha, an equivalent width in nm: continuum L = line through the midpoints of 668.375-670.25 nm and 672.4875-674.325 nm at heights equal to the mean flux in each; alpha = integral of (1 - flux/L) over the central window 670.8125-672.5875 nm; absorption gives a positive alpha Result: 0.046 nm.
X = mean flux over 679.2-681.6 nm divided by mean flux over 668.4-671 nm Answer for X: 1.00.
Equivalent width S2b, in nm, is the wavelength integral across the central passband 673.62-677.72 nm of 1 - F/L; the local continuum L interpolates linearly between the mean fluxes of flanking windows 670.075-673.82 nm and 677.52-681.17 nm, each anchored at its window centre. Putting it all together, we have -0.07 nm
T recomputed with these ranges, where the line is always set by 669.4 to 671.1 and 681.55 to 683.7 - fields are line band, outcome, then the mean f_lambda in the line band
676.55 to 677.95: -0.04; 2.26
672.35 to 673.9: 0.00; 2.19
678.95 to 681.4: 0.02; 2.19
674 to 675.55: 0.01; 2.18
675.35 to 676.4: -0.01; 2.22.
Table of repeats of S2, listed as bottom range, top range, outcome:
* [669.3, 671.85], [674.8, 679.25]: 1.04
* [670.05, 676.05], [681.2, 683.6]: 1.05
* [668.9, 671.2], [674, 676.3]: 1.02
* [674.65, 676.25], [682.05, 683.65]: 1.04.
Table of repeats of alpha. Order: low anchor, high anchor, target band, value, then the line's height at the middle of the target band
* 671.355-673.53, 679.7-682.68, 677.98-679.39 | 0.01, 2.19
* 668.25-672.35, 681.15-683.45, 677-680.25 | -0.01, 2.2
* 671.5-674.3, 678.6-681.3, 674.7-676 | 0.00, 2.18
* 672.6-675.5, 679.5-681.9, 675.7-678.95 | -0.07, 2.19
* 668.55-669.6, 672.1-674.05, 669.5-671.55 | 0.02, 2.19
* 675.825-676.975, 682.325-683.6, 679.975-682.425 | 0.04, 2.24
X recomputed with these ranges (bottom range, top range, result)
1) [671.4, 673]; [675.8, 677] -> 1.05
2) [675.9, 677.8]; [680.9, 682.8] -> 0.98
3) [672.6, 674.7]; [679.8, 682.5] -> 1.00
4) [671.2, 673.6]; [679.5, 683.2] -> 1.02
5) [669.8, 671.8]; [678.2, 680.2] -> 1.01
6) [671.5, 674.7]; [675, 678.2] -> 1.03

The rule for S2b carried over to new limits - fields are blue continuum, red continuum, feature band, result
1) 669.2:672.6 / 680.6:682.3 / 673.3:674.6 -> -0.021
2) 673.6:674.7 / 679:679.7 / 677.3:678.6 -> -0.027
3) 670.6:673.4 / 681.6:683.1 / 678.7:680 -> 0.018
